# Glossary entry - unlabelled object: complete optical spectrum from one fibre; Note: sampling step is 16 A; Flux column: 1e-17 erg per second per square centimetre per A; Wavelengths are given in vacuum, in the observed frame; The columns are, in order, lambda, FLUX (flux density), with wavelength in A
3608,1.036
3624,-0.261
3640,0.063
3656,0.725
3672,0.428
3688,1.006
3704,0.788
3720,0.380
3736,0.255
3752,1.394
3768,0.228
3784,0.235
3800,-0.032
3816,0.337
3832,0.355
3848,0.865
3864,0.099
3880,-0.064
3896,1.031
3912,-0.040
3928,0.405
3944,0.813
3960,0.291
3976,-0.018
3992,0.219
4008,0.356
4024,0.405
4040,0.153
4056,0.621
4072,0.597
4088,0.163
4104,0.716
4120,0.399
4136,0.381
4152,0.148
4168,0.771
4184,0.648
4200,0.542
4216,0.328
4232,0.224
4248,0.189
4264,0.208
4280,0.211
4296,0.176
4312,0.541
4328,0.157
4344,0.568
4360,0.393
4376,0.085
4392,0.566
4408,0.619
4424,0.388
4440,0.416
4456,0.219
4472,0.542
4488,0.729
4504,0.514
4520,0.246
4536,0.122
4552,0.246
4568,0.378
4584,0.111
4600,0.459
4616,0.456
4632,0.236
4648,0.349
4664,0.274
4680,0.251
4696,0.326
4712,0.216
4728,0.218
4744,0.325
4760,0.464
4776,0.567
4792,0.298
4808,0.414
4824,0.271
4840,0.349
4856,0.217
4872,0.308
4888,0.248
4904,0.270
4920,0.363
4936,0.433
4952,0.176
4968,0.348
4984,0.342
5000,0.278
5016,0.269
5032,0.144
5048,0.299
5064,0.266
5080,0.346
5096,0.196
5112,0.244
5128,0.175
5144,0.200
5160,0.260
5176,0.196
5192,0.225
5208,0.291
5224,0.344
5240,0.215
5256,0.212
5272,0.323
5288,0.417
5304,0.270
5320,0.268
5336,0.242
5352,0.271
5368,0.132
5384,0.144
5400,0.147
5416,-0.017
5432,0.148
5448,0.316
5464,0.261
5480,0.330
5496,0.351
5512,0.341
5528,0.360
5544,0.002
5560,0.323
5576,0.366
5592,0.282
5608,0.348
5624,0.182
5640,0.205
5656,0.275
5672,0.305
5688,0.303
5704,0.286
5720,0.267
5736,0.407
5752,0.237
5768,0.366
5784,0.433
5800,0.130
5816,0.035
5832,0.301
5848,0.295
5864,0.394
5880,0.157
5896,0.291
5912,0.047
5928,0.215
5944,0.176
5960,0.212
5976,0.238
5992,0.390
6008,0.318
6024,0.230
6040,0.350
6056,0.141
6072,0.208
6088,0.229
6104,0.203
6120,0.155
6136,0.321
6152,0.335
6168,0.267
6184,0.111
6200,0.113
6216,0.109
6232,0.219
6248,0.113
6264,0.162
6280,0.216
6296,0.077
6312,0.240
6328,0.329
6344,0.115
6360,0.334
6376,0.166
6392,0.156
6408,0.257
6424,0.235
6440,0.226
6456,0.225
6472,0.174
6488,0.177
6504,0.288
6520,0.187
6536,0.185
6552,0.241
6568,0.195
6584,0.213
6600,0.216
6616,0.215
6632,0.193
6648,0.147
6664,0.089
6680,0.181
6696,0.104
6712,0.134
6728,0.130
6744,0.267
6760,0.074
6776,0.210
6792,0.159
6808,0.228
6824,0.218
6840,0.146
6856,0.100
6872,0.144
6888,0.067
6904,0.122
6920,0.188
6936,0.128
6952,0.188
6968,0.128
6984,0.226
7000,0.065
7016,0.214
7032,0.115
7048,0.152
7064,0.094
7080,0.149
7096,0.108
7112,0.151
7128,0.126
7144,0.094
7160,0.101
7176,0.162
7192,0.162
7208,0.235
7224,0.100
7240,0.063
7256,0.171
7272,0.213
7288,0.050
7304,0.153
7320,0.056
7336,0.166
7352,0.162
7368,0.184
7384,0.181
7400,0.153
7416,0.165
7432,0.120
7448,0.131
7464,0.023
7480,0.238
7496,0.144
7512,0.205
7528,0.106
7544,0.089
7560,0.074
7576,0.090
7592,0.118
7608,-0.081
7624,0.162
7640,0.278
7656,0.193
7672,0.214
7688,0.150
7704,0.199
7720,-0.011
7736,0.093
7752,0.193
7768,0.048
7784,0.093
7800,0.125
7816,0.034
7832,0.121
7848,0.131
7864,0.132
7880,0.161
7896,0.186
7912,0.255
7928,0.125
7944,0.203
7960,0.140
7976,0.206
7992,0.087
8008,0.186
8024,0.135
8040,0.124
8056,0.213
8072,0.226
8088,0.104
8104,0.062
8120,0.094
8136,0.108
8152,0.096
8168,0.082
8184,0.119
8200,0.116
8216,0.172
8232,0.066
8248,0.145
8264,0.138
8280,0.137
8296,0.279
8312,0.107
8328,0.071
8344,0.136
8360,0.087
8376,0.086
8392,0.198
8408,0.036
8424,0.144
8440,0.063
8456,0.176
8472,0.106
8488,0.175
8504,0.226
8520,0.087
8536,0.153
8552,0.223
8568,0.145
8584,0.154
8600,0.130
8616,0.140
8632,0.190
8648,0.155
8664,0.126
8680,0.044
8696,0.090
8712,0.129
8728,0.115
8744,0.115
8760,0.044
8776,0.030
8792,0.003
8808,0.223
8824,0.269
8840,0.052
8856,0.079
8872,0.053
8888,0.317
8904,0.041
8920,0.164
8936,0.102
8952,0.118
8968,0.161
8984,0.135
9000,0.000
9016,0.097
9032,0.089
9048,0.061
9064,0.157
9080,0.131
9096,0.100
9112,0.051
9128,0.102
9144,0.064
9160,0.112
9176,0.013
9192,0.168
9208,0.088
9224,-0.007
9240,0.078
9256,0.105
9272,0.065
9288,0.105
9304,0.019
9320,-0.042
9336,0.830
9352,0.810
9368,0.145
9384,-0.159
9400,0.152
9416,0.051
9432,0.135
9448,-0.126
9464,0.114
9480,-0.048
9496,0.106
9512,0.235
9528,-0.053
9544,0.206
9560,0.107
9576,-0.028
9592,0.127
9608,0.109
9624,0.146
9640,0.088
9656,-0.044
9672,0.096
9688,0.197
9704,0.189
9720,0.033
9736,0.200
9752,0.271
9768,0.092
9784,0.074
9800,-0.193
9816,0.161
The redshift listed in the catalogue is 1.506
